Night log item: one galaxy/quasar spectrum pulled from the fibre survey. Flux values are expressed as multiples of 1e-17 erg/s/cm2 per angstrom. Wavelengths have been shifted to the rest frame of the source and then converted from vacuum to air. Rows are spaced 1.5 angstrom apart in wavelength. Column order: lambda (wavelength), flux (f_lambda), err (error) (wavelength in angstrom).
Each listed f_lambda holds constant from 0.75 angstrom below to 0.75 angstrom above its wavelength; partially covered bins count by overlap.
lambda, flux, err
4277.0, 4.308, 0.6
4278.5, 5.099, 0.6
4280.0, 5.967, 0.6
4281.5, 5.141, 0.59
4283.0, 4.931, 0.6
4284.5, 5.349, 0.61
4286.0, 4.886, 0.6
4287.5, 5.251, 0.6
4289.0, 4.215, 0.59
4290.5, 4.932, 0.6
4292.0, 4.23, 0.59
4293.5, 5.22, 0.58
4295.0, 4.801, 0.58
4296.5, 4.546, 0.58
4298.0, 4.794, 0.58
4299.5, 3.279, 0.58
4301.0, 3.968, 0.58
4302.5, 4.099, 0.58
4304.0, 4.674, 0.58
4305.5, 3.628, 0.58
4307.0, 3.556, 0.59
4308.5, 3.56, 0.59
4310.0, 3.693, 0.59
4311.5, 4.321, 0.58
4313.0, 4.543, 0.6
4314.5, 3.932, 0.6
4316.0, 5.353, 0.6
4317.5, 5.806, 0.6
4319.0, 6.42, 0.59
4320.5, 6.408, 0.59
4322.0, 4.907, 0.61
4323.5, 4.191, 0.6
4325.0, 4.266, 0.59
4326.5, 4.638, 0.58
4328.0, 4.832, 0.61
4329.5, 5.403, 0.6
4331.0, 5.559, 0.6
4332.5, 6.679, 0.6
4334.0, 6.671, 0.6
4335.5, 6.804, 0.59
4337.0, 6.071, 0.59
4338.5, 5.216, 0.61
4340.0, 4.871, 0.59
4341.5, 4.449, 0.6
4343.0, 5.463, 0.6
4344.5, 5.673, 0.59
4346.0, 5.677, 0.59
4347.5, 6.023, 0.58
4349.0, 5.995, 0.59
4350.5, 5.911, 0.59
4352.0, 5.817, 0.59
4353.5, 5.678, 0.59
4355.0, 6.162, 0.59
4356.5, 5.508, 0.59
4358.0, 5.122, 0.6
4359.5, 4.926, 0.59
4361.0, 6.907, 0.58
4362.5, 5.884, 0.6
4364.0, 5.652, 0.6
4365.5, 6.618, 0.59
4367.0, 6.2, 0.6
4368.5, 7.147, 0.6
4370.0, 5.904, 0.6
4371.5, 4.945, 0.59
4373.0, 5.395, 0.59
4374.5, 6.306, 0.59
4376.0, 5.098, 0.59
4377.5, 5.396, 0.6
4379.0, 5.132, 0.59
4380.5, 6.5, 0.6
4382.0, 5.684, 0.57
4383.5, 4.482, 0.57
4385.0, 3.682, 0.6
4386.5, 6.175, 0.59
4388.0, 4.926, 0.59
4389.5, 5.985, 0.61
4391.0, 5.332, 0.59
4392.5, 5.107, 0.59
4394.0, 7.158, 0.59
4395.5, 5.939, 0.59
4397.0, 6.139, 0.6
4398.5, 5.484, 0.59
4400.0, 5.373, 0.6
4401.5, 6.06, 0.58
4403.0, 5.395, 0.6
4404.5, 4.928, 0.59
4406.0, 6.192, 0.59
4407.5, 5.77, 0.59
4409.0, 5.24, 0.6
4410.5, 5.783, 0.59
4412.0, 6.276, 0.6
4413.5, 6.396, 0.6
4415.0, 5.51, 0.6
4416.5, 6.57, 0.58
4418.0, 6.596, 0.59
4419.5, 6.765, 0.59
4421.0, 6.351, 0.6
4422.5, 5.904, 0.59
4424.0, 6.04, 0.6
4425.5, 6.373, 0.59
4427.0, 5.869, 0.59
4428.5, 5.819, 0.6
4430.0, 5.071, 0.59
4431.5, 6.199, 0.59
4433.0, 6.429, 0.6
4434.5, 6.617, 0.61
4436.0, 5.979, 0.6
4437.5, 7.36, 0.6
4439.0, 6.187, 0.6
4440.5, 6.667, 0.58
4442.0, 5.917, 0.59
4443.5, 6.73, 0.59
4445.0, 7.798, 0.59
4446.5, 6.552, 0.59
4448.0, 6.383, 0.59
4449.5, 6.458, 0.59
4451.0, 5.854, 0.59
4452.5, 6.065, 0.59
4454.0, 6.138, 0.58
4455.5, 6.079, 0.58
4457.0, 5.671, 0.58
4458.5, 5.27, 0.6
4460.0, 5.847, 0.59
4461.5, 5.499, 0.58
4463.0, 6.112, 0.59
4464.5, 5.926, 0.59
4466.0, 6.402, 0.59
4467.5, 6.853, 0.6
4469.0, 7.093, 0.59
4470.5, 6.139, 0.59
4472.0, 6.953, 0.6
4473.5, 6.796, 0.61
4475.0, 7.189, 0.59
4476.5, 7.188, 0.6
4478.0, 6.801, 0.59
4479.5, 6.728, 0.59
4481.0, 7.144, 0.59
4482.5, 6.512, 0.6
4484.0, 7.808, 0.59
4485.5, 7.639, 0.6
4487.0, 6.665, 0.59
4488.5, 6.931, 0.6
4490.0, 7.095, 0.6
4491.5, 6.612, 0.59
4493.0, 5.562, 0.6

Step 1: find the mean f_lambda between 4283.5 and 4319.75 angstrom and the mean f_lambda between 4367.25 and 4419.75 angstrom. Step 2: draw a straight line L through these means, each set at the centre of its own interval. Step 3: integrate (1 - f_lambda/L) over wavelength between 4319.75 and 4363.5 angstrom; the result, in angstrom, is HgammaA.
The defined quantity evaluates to -4.4 angstrom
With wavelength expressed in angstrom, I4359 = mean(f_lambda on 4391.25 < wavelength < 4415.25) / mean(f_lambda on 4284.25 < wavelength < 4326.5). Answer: 1.3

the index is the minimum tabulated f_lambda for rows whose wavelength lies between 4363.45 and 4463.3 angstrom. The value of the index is 3.682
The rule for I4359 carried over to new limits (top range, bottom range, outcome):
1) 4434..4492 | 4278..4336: 1.34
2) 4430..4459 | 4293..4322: 1.38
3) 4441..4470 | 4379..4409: 1.12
